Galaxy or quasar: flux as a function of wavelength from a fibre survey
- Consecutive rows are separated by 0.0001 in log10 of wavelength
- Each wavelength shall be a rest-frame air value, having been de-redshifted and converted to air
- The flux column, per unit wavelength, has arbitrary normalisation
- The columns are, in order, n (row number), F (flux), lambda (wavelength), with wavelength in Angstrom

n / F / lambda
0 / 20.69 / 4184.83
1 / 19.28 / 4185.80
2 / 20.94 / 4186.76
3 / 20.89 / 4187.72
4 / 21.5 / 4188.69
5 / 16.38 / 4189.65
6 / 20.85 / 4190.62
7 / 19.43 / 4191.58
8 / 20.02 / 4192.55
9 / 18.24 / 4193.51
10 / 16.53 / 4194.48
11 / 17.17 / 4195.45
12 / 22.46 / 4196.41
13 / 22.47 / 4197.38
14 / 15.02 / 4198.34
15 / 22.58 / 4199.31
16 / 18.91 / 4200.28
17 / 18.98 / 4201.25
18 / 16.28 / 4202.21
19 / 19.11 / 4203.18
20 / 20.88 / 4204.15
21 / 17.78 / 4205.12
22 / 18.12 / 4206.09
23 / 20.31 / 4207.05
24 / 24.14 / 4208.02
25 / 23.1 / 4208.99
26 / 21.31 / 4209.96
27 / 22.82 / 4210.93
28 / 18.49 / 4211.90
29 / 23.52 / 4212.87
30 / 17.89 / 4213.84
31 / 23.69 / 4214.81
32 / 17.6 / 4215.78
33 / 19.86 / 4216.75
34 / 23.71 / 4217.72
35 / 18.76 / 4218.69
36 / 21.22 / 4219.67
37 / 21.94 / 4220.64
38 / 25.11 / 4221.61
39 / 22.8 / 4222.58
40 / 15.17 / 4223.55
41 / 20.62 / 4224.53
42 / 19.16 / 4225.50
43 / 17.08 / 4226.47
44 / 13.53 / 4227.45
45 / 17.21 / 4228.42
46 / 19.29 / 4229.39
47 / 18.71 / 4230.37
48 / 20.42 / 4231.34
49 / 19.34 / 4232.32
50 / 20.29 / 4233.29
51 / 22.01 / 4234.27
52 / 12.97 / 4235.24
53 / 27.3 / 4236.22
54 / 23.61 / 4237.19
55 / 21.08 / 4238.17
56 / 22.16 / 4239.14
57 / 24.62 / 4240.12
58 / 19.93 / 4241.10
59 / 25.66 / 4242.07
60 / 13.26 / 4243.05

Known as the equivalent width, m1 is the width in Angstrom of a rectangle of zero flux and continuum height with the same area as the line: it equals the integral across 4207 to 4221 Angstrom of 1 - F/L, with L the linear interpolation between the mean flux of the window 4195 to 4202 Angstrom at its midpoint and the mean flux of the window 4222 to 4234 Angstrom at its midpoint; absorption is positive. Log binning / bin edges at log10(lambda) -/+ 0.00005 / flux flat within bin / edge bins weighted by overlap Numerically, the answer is -1.5 Angstrom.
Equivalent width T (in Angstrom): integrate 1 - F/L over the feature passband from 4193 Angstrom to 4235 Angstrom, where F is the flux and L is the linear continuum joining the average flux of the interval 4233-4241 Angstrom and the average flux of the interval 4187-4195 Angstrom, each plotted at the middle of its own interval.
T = 1.3 Angstrom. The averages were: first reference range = 19.3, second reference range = 21.7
